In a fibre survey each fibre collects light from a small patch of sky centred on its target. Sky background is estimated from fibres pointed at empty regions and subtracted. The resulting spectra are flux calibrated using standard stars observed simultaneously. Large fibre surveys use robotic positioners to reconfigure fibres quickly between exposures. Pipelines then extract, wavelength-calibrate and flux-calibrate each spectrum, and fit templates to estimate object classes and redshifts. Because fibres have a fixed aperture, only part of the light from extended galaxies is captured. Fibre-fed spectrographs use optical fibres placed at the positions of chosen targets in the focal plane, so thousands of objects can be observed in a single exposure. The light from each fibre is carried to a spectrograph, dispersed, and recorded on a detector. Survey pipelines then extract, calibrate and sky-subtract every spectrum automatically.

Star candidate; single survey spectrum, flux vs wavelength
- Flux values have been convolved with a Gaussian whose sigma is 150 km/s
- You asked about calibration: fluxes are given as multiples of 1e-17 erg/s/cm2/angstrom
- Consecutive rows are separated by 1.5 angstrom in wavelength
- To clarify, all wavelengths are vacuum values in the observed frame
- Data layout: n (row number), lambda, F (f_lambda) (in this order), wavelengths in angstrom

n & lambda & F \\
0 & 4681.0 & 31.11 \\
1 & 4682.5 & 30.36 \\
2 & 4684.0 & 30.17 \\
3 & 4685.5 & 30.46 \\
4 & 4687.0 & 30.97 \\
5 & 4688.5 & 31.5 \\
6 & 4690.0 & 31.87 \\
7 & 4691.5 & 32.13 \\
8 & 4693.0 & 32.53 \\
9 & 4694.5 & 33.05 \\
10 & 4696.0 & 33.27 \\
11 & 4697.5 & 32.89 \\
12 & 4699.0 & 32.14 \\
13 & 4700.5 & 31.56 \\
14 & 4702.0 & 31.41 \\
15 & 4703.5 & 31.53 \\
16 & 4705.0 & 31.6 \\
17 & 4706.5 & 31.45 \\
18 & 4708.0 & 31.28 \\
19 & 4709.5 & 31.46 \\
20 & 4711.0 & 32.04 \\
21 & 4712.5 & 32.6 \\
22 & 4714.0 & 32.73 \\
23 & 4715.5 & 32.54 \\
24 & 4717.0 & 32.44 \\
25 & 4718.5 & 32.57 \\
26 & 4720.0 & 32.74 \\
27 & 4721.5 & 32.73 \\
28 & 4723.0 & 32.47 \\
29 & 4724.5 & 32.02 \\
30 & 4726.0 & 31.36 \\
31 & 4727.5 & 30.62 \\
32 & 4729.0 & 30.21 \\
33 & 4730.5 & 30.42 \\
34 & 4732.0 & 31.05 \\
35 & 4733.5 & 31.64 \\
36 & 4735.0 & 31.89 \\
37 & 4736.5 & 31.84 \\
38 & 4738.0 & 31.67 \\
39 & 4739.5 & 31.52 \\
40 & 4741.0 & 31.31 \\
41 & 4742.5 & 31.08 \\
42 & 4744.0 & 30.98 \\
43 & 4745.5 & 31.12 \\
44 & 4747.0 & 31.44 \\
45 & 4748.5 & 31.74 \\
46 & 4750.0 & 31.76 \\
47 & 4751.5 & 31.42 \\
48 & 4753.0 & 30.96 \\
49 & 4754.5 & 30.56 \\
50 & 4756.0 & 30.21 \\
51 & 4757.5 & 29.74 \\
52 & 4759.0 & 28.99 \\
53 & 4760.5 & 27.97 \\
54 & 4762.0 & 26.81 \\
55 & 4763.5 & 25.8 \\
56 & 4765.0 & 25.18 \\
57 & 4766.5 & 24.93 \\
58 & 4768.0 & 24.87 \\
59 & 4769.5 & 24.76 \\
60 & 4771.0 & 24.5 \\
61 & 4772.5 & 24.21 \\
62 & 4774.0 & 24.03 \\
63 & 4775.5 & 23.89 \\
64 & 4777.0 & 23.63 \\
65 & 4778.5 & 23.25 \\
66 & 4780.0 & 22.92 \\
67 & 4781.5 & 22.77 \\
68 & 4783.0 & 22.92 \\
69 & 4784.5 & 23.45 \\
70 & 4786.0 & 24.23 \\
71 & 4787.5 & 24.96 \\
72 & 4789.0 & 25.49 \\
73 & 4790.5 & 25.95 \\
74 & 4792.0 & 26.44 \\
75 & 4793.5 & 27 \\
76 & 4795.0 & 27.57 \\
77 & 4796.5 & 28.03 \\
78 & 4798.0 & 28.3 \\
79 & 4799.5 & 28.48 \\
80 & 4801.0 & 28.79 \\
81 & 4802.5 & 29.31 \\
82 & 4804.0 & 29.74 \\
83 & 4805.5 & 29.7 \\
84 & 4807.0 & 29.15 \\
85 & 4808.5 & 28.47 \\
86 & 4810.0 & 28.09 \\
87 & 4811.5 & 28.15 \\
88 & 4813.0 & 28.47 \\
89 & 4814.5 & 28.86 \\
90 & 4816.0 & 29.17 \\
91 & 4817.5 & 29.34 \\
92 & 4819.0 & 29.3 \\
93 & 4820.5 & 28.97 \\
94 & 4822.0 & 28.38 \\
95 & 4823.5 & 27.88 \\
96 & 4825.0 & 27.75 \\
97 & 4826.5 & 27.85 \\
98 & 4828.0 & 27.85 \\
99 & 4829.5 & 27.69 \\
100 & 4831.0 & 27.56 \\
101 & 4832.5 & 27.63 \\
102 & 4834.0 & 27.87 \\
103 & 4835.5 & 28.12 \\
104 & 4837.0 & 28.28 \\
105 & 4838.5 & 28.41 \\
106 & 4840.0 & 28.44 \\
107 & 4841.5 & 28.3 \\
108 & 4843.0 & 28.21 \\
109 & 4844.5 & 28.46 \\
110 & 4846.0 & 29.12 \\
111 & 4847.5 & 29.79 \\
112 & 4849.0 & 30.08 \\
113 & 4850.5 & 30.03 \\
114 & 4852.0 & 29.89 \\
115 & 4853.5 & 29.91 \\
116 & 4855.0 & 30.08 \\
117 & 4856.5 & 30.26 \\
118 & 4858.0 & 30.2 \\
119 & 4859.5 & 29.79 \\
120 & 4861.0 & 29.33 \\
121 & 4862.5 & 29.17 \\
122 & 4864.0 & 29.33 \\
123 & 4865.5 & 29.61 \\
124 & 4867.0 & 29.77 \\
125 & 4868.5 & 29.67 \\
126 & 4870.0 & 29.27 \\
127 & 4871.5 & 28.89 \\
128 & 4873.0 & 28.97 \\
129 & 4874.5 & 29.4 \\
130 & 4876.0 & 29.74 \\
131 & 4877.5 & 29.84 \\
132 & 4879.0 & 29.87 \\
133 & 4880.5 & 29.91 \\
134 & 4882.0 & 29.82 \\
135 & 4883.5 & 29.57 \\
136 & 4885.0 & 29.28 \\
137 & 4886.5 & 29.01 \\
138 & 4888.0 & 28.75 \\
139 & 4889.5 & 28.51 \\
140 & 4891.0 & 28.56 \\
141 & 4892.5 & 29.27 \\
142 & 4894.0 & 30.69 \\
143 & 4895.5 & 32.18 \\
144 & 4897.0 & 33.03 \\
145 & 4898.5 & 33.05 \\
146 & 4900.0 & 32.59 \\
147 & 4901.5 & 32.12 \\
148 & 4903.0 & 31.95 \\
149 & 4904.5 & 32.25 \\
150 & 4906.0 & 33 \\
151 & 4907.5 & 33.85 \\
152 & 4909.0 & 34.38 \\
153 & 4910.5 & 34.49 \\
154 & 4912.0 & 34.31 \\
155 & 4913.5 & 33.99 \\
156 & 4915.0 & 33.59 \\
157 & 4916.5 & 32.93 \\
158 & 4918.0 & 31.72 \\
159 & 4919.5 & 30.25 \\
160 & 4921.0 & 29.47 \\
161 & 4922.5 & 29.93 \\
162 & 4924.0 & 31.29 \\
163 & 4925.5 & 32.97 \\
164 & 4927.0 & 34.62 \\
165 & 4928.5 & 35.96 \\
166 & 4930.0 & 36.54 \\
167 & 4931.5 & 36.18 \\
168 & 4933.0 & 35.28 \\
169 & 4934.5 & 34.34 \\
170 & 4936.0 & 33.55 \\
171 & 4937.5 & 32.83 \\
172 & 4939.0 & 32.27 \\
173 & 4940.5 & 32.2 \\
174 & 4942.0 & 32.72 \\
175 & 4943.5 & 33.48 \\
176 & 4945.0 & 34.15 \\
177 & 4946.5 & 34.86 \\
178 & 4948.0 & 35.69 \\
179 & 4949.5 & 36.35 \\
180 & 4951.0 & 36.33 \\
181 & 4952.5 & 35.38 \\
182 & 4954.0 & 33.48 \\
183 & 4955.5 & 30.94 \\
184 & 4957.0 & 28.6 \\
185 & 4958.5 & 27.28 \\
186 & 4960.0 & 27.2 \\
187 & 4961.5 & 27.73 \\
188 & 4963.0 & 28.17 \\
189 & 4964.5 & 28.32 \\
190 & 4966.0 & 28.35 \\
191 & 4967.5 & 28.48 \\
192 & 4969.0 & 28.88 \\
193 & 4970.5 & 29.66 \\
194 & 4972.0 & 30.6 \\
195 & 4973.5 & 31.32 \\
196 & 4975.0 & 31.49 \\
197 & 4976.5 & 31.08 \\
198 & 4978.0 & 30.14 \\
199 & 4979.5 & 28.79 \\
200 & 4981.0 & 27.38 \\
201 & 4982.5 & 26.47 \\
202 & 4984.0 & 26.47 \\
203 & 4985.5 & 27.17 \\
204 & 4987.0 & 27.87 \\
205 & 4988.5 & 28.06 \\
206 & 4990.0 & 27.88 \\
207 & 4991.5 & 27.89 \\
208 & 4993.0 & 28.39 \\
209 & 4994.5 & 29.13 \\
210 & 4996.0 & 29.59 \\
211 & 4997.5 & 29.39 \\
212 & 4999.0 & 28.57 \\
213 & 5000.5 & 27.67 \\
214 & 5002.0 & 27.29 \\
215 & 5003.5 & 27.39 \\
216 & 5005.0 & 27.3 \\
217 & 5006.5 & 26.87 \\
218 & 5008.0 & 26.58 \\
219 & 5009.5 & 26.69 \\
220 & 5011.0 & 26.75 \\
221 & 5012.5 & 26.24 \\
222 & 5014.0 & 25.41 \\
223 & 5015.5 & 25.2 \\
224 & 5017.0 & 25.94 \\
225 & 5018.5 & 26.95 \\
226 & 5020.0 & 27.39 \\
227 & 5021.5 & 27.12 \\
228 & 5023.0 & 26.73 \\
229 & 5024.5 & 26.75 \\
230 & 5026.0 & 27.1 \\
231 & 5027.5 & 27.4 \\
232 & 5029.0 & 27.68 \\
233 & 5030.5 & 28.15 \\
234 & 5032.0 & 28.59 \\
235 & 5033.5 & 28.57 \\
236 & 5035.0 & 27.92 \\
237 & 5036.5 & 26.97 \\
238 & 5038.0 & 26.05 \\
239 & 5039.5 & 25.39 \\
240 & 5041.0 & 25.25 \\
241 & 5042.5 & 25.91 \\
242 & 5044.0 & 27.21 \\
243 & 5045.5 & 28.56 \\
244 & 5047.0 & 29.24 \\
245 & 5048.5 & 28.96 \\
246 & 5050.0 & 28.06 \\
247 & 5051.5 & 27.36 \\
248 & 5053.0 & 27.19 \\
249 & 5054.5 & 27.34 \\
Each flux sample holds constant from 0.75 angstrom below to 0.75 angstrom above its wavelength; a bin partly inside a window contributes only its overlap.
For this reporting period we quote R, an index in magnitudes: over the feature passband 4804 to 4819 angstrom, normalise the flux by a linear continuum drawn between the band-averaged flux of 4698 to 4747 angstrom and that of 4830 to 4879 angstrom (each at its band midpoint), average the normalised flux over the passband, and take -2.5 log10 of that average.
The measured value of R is 0.04 mag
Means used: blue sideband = 31.7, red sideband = 29.2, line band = 28.9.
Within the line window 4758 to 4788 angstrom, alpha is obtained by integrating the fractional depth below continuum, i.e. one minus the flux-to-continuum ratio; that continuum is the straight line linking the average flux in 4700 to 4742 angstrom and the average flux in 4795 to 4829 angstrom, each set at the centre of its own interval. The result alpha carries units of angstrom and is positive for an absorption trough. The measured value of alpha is 5.2 angstrom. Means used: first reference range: 31.7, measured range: 24.7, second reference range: 28.6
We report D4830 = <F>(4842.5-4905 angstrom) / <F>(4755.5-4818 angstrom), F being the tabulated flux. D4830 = 1.13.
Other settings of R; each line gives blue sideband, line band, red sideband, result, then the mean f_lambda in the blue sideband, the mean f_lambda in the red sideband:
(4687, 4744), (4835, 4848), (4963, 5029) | 0.06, 31.8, 27.9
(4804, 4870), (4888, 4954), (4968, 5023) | -0.16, 28.9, 28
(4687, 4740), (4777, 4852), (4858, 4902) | 0.11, 31.9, 30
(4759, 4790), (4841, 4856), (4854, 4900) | -0.04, 24.6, 29.9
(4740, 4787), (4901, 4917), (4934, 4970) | -0.09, 27.2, 31.7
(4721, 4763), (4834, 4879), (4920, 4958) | 0.11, 30.9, 33.5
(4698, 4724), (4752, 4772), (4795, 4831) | 0.11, 32.1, 28.6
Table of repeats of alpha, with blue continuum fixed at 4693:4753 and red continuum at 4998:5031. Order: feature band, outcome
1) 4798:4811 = 0.7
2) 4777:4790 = 3.0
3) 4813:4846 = 1.9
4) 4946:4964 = -2.4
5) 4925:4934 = -2.2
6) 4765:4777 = 2.5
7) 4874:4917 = -3.7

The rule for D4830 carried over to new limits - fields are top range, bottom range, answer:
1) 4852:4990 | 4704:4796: 1.07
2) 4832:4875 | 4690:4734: 0.91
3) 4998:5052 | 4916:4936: 0.82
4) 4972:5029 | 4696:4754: 0.88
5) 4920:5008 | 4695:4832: 1.06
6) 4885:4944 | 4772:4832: 1.20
